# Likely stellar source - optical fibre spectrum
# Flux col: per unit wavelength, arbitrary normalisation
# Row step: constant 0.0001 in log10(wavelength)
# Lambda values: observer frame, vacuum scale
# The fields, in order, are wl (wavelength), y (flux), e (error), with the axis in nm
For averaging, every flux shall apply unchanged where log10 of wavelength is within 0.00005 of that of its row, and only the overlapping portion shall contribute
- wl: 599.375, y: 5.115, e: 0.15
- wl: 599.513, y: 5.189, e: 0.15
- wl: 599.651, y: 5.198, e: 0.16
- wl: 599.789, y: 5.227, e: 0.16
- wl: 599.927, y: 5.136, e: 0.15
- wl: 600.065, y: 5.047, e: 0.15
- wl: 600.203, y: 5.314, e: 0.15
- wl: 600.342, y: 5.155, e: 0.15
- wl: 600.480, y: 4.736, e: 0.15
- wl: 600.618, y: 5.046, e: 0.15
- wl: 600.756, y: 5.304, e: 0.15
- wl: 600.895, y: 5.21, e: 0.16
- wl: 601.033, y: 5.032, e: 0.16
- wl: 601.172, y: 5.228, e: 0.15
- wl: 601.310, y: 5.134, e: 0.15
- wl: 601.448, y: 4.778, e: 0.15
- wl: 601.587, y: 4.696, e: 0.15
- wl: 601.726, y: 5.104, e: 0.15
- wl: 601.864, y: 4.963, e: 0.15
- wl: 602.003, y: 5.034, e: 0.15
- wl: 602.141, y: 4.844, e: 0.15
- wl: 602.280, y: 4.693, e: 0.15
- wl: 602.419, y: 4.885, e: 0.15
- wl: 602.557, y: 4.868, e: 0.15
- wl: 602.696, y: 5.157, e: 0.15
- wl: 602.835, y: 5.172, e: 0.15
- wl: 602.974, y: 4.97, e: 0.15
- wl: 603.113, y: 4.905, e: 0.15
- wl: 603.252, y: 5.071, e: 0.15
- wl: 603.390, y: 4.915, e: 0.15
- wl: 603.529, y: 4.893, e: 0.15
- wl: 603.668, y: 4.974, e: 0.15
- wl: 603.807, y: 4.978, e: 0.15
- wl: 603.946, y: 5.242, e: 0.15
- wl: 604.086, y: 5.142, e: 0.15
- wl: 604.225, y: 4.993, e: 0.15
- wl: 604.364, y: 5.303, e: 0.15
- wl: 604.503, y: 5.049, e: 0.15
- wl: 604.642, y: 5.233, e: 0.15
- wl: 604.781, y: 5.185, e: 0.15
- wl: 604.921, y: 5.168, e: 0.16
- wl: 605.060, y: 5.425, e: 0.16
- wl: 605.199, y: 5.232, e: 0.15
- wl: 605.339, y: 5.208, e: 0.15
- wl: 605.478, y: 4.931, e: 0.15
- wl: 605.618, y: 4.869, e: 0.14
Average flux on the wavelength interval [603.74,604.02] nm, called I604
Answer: 5.1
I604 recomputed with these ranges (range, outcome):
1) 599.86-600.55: 5.08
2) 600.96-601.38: 5.14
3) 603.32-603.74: 4.94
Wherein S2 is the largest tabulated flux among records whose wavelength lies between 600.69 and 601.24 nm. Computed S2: 5.304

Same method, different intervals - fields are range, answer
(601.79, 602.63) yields 5.034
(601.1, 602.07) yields 5.228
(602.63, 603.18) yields 5.172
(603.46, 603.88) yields 4.978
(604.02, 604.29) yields 5.142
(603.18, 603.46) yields 5.071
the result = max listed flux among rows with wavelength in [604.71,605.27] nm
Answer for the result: 5.425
